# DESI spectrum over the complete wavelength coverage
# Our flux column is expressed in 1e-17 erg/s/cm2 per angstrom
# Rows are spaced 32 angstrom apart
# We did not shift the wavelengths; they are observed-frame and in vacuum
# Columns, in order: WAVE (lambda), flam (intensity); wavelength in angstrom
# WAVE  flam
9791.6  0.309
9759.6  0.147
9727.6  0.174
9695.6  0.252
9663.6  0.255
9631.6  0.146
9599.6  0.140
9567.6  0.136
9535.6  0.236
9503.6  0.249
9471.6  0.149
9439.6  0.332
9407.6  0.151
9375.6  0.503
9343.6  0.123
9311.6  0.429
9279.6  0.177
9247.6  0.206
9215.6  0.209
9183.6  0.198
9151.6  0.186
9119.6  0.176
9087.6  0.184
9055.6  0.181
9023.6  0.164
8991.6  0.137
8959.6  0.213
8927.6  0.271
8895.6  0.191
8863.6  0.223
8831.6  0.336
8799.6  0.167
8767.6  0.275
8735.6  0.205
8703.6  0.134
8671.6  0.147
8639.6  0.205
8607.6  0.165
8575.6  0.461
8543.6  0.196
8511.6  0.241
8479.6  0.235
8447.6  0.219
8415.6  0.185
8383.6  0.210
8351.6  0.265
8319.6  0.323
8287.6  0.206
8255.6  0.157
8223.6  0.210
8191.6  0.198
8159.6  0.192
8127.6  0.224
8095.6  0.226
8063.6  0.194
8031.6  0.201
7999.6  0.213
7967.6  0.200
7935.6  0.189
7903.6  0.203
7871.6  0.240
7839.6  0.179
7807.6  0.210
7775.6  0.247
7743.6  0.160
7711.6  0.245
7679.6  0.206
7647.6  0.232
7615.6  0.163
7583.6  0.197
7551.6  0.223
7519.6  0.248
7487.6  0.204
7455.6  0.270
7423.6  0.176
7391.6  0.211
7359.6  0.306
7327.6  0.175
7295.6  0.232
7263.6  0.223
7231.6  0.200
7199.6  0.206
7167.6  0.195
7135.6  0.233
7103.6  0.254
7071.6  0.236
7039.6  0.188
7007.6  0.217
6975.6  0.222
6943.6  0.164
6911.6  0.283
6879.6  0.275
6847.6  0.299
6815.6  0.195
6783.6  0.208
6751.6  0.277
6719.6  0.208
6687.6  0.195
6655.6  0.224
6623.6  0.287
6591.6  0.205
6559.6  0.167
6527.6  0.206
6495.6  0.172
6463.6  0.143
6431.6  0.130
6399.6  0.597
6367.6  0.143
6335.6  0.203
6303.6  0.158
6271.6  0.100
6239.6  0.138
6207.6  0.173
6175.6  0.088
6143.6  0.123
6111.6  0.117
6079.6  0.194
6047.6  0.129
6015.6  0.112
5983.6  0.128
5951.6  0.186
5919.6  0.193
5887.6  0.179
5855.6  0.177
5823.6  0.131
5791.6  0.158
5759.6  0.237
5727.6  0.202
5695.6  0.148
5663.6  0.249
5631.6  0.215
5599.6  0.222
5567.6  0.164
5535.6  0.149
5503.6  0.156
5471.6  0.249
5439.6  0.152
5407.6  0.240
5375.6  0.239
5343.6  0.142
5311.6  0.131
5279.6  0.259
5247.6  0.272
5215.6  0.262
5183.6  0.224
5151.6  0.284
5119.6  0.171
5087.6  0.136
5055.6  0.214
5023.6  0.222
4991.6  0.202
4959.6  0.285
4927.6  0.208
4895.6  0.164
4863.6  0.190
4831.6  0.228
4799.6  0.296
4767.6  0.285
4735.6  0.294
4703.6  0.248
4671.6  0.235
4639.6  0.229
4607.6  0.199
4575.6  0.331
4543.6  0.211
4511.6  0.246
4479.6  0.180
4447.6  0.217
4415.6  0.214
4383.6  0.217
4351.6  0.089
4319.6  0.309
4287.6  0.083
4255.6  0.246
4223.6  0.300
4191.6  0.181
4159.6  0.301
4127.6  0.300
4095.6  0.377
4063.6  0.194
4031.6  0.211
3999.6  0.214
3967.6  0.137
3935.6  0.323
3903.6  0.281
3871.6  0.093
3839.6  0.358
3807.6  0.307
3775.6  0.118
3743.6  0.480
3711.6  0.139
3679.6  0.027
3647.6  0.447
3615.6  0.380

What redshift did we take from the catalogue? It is 0.71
